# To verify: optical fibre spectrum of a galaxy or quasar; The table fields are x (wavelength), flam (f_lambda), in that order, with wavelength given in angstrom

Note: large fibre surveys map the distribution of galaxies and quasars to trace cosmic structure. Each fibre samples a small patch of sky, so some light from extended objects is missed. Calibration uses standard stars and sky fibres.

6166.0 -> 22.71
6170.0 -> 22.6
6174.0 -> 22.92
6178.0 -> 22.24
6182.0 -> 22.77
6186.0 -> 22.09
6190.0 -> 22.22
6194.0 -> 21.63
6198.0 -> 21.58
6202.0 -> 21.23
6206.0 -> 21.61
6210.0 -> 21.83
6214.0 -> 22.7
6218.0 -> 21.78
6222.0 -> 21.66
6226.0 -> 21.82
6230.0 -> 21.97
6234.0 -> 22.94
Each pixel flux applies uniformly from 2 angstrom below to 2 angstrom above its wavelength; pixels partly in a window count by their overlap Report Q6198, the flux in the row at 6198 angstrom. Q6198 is 21.58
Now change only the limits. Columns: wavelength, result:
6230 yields 21.97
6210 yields 21.83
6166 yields 22.71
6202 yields 21.23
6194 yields 21.63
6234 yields 22.94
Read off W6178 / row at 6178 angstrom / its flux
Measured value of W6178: 22.24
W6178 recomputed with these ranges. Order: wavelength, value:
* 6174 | 22.92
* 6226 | 21.82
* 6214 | 22.7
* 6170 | 22.6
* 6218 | 21.78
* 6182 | 22.77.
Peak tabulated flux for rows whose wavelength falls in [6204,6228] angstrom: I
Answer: 22.7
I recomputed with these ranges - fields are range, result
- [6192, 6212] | 21.83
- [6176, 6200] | 22.77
